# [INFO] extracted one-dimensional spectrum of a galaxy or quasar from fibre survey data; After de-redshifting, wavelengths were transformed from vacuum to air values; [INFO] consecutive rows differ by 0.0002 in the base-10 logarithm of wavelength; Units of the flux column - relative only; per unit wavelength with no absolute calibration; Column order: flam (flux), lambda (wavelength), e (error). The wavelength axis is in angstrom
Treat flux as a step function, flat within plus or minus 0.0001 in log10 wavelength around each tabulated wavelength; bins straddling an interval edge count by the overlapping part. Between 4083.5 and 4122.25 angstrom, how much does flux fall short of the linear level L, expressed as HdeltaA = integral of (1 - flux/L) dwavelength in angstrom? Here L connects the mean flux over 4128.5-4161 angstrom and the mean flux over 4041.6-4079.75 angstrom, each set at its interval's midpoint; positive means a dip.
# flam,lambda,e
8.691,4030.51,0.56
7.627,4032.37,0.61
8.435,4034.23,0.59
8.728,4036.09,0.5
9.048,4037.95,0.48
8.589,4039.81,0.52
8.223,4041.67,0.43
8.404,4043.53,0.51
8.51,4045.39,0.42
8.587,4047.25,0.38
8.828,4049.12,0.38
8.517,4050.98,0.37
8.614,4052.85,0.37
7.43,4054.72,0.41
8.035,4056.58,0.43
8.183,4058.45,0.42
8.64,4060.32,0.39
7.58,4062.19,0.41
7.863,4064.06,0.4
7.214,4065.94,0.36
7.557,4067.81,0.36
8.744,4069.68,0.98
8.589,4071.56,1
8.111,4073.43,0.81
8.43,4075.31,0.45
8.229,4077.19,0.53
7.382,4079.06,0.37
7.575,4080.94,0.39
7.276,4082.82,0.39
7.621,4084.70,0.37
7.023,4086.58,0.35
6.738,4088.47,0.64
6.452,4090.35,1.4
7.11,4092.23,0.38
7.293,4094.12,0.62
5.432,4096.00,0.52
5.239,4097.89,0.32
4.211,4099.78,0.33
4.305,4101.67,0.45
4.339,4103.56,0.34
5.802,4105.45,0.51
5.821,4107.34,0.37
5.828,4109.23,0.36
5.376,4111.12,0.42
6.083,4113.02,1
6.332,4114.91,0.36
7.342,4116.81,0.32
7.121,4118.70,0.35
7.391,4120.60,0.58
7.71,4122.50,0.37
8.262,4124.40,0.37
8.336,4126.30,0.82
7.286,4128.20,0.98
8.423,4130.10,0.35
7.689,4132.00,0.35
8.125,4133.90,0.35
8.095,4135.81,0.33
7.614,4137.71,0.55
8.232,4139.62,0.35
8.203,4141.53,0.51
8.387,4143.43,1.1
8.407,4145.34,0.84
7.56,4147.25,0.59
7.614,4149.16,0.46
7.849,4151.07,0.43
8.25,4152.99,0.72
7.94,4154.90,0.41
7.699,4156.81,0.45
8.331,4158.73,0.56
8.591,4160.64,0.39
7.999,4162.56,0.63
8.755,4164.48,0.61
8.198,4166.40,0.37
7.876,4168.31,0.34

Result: 9.2 angstrom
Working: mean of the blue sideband 8.18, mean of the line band 6.18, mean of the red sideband 8.04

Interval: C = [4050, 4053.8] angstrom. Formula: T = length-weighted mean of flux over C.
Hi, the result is 8.56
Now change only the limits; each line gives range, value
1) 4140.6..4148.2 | 8.15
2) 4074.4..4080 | 8.02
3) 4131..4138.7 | 7.89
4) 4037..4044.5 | 8.57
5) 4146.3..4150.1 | 7.59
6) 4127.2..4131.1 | 7.87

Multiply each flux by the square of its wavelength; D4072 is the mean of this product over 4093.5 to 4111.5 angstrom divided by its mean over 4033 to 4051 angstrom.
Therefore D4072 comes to 0.64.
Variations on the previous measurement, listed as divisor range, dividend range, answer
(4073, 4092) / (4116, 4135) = 1.07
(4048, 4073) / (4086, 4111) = 0.72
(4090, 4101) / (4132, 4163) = 1.40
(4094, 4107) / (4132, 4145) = 1.61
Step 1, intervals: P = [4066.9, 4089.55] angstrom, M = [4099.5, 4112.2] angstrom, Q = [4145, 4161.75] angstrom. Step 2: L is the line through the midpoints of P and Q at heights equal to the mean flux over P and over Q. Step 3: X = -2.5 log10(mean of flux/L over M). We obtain 0.46 mag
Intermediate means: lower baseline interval 7.76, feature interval 5.15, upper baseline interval 8.01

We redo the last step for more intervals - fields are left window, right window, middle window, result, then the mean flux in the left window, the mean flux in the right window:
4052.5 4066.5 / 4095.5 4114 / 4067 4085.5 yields -0.149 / 7.93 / 5.24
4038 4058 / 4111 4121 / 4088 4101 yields 0.201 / 8.4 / 6.66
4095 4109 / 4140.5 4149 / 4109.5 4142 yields -0.109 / 5.07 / 8.09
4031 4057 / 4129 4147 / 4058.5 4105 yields 0.177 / 8.41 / 8.1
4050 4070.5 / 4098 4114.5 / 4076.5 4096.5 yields -0.108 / 8.03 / 5.26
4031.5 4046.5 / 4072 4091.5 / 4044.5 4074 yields -0.025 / 8.45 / 7.51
